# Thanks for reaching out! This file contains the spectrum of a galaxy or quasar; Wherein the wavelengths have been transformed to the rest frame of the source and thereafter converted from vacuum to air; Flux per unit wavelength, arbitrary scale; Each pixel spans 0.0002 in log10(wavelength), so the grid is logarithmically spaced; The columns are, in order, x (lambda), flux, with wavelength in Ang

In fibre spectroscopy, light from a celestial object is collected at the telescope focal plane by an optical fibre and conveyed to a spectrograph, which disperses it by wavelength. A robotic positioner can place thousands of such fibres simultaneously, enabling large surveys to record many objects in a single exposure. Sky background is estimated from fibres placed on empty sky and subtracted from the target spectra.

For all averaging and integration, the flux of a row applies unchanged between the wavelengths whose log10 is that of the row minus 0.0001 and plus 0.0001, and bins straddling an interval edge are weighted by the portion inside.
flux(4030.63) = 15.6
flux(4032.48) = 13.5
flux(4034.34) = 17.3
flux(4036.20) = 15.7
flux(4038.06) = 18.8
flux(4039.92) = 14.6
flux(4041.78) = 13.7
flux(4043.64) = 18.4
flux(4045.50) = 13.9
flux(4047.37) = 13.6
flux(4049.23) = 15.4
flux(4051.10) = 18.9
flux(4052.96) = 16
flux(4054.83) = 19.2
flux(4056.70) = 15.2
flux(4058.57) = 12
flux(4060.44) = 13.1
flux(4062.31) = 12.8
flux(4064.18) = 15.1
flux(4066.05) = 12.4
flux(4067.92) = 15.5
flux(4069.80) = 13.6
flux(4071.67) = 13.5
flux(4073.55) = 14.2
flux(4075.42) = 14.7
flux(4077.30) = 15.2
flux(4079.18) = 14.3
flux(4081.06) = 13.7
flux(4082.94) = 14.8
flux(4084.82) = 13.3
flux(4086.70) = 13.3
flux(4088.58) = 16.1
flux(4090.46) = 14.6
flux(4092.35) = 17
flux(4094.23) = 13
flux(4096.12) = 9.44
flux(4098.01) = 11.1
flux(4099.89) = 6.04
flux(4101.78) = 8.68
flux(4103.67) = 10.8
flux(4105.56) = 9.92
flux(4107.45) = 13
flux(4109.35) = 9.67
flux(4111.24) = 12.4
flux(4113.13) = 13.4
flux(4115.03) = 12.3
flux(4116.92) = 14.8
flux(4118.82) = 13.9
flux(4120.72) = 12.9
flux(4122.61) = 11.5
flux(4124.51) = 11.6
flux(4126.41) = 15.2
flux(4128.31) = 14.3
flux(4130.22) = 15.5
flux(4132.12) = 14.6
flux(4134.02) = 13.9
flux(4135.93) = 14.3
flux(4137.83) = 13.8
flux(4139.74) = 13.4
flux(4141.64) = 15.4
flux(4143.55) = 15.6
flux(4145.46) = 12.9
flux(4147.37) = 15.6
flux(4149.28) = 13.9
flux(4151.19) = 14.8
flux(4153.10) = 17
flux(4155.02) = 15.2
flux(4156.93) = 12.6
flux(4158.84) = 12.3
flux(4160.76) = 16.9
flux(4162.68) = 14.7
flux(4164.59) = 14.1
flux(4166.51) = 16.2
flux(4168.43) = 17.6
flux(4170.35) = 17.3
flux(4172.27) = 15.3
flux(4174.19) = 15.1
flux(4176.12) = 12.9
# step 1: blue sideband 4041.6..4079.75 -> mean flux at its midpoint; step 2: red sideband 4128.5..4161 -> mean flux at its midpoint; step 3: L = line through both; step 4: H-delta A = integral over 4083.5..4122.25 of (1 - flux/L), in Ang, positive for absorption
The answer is 6.3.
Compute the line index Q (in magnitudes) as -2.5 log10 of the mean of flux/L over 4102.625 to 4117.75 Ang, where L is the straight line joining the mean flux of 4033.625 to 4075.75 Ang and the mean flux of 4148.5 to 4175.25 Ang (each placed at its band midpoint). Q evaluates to 0.25 mag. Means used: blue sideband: 15.1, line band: 12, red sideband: 15.2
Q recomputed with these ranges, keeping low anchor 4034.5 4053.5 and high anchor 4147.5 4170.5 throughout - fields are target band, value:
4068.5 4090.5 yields 0.10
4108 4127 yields 0.21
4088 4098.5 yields 0.15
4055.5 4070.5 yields 0.15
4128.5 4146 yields 0.07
